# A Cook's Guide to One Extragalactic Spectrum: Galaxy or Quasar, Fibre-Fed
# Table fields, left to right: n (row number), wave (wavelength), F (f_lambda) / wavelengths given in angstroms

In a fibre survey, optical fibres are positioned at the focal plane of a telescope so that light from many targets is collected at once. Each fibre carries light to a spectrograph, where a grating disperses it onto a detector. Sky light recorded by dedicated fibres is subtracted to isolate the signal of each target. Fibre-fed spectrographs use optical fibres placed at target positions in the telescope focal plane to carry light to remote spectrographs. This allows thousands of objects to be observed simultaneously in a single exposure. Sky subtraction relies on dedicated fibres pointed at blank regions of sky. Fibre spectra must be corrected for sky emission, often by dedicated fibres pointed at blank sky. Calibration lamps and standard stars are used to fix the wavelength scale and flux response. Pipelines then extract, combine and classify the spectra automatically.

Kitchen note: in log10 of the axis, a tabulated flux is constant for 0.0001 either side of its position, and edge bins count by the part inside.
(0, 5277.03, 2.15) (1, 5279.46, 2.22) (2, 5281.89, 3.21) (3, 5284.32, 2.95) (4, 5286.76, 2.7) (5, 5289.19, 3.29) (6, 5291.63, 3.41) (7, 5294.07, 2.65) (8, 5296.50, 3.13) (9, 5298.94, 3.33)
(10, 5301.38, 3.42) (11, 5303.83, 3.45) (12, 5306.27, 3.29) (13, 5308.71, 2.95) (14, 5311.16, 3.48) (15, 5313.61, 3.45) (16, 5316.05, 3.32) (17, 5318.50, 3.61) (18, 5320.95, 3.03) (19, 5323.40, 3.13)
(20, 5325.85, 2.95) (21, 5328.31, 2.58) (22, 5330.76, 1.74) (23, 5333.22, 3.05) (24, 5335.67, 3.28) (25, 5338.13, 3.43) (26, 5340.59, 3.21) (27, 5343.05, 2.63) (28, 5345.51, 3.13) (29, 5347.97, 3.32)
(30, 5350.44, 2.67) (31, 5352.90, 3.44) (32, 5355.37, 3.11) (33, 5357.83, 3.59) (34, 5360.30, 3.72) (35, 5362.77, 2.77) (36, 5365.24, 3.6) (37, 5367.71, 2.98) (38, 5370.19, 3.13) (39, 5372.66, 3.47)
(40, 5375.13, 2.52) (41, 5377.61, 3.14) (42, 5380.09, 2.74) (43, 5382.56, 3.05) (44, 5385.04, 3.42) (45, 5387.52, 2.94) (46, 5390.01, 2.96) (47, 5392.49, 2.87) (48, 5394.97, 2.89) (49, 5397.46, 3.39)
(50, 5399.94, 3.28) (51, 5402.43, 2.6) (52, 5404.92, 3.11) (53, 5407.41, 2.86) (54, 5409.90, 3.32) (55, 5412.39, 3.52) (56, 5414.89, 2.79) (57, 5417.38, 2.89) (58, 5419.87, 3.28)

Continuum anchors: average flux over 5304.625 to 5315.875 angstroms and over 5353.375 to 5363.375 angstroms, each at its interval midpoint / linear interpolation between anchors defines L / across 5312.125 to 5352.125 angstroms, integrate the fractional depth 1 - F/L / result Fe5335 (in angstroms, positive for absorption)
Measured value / 3.4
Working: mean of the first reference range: 3.3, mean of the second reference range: 3.34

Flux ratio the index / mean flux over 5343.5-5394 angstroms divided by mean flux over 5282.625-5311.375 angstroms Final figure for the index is 1.0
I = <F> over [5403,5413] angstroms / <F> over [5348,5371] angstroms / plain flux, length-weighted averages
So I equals 0.97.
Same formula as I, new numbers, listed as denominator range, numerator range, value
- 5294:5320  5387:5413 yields 0.93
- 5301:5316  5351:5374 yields 0.99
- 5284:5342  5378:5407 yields 0.97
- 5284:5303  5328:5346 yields 0.92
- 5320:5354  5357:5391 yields 1.06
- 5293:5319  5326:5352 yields 0.89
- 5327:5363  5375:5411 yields 0.99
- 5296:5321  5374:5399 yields 0.90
